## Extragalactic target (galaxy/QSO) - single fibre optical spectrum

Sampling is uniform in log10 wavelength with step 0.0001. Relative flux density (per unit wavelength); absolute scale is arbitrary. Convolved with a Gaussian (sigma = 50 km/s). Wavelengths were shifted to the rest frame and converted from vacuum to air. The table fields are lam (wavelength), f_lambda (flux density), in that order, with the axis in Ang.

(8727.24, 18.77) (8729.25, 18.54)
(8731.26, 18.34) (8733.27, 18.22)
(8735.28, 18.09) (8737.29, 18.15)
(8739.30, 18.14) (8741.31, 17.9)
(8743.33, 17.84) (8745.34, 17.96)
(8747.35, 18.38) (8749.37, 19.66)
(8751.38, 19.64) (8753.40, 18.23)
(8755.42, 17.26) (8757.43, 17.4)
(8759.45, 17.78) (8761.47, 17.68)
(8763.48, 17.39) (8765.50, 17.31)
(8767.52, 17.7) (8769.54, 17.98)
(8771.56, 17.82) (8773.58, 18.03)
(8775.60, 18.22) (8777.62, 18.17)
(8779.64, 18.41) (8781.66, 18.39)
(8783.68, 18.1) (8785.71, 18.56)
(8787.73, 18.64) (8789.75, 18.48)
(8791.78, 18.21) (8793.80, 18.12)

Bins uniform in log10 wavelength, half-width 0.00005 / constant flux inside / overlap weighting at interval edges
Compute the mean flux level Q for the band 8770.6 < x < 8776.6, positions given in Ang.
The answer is 18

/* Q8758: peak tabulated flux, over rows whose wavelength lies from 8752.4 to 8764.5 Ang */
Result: 18.23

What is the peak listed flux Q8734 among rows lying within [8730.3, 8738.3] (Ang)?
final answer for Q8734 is 18.34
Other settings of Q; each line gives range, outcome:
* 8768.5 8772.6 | 17.9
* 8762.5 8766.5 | 17.3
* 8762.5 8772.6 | 17.6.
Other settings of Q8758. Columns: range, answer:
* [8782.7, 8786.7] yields 18.56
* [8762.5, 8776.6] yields 18.22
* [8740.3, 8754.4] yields 19.66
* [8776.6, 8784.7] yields 18.41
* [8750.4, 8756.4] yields 19.64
